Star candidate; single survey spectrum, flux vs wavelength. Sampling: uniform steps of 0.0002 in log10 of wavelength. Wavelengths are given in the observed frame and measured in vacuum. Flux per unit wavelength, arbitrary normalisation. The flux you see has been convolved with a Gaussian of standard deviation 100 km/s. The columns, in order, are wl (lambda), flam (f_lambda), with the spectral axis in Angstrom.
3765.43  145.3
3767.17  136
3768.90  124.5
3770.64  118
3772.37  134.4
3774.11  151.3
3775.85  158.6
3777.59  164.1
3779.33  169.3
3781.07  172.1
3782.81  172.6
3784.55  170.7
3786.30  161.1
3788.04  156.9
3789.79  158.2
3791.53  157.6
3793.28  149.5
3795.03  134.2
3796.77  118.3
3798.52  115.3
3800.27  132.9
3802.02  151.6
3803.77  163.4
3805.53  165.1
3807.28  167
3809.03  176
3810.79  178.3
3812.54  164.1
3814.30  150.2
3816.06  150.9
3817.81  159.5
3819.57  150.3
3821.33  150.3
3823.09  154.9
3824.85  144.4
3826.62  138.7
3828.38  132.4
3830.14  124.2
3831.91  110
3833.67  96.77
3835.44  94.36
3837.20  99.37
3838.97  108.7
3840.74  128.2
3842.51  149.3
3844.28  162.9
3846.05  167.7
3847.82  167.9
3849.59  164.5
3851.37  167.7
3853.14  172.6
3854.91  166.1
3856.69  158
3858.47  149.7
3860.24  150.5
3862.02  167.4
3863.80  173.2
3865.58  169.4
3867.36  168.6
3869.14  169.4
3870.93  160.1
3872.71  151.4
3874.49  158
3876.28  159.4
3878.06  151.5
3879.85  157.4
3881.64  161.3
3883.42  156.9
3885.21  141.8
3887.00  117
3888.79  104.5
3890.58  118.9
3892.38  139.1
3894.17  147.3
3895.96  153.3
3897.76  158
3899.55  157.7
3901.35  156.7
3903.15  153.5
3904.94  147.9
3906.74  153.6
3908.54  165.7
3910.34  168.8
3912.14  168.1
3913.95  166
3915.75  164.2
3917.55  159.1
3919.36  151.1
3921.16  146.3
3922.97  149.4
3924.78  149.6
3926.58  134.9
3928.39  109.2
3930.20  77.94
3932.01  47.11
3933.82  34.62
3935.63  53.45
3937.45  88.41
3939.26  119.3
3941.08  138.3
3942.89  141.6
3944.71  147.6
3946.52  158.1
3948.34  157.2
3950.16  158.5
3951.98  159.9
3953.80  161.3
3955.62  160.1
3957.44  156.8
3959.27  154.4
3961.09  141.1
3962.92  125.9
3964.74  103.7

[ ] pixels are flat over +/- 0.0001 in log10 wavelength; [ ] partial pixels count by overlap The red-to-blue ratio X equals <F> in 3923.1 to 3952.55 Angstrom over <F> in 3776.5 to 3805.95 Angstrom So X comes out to 0.77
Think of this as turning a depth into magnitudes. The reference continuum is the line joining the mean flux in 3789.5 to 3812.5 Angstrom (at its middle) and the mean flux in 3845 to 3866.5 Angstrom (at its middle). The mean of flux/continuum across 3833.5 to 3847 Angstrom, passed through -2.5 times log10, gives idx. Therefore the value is 0.25 mag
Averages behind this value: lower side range 152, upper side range 165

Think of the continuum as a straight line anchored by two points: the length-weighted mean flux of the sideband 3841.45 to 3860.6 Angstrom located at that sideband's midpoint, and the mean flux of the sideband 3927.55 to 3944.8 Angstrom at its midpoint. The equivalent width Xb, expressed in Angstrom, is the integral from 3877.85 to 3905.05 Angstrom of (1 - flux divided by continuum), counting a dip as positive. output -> -3.4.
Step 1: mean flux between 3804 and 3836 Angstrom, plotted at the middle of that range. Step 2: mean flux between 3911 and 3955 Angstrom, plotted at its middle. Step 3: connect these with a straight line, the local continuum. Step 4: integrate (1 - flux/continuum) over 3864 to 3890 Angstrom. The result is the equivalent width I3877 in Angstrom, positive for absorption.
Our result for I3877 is -2.55 Angstrom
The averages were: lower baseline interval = 146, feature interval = 152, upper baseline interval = 131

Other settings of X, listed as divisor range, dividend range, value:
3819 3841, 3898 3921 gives 1.27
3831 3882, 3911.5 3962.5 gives 0.89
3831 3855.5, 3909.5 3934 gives 0.95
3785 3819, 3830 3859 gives 0.92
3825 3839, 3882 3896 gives 1.17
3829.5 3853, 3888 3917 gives 1.12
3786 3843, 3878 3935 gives 0.98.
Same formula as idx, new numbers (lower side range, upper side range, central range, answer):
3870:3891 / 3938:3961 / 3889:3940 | 0.11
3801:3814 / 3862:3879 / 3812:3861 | 0.14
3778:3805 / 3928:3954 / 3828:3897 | -0.09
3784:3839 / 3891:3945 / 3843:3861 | -0.16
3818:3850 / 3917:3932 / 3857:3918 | -0.17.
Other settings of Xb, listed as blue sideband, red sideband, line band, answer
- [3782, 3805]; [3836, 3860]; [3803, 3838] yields 1.49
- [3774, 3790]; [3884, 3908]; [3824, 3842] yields 4.23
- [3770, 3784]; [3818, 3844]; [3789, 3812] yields -1.21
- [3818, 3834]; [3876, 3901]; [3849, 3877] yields -4.35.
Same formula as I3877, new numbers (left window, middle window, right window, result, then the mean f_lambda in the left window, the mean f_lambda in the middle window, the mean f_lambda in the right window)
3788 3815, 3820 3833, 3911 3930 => 1.3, 152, 136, 147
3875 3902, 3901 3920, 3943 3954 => -1.3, 145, 160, 156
